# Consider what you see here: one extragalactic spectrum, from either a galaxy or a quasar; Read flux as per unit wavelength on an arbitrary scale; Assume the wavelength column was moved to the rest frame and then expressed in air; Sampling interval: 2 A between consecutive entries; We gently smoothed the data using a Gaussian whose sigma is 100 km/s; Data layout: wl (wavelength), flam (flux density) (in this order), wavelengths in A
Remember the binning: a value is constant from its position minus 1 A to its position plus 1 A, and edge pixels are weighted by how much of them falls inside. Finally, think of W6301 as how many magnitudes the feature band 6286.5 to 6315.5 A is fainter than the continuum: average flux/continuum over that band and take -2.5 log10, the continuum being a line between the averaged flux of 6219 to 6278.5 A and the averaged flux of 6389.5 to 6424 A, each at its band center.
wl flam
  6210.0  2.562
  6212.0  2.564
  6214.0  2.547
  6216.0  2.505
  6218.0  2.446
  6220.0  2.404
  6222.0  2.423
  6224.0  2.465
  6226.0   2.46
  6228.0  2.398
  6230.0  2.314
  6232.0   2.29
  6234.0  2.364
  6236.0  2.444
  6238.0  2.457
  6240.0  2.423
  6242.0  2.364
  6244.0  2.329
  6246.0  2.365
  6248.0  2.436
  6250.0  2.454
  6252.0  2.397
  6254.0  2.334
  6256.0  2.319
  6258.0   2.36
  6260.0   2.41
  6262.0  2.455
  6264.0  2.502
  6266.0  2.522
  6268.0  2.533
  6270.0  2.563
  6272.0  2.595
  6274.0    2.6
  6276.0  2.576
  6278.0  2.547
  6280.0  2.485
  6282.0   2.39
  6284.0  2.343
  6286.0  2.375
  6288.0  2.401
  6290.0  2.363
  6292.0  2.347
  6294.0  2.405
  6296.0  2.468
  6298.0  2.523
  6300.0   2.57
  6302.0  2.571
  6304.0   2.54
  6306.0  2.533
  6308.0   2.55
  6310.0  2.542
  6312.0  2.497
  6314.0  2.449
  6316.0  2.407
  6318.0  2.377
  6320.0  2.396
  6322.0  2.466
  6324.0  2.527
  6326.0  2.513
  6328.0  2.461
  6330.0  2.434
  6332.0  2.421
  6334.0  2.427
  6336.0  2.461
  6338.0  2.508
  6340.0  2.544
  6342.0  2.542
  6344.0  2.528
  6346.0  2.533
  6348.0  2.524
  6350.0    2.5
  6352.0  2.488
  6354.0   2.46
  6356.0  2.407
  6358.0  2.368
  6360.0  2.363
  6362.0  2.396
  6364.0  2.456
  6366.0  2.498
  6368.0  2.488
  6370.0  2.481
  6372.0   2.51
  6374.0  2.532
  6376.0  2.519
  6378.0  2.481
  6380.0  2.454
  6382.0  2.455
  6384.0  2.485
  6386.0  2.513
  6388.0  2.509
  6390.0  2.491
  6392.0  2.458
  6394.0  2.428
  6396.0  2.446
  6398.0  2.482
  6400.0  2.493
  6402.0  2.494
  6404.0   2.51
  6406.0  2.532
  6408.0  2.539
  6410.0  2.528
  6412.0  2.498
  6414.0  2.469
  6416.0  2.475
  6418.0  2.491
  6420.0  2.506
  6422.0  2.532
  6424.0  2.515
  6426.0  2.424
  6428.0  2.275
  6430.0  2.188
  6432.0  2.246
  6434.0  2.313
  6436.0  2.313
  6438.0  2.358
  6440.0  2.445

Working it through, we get -0.01 mag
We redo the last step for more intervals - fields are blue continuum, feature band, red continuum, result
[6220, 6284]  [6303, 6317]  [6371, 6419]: -0.02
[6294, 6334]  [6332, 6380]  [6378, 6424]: 0.00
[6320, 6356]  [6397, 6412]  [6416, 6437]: -0.04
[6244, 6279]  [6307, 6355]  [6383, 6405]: 0.00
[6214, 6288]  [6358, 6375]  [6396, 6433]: 0.00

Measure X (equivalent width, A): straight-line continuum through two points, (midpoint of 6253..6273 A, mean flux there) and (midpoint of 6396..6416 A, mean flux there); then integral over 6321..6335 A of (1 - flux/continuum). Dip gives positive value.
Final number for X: 0.08 A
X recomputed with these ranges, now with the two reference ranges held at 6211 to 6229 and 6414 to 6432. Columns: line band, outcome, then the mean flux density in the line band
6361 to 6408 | -1.1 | 2.48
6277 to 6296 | 0.3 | 2.41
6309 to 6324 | -0.1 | 2.45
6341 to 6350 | -0.3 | 2.53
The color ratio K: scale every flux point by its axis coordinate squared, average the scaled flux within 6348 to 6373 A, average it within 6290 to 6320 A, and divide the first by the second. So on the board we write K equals 1.01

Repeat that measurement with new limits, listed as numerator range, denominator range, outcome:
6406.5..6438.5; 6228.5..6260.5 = 1.08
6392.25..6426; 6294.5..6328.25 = 1.03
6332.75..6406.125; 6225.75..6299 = 1.06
